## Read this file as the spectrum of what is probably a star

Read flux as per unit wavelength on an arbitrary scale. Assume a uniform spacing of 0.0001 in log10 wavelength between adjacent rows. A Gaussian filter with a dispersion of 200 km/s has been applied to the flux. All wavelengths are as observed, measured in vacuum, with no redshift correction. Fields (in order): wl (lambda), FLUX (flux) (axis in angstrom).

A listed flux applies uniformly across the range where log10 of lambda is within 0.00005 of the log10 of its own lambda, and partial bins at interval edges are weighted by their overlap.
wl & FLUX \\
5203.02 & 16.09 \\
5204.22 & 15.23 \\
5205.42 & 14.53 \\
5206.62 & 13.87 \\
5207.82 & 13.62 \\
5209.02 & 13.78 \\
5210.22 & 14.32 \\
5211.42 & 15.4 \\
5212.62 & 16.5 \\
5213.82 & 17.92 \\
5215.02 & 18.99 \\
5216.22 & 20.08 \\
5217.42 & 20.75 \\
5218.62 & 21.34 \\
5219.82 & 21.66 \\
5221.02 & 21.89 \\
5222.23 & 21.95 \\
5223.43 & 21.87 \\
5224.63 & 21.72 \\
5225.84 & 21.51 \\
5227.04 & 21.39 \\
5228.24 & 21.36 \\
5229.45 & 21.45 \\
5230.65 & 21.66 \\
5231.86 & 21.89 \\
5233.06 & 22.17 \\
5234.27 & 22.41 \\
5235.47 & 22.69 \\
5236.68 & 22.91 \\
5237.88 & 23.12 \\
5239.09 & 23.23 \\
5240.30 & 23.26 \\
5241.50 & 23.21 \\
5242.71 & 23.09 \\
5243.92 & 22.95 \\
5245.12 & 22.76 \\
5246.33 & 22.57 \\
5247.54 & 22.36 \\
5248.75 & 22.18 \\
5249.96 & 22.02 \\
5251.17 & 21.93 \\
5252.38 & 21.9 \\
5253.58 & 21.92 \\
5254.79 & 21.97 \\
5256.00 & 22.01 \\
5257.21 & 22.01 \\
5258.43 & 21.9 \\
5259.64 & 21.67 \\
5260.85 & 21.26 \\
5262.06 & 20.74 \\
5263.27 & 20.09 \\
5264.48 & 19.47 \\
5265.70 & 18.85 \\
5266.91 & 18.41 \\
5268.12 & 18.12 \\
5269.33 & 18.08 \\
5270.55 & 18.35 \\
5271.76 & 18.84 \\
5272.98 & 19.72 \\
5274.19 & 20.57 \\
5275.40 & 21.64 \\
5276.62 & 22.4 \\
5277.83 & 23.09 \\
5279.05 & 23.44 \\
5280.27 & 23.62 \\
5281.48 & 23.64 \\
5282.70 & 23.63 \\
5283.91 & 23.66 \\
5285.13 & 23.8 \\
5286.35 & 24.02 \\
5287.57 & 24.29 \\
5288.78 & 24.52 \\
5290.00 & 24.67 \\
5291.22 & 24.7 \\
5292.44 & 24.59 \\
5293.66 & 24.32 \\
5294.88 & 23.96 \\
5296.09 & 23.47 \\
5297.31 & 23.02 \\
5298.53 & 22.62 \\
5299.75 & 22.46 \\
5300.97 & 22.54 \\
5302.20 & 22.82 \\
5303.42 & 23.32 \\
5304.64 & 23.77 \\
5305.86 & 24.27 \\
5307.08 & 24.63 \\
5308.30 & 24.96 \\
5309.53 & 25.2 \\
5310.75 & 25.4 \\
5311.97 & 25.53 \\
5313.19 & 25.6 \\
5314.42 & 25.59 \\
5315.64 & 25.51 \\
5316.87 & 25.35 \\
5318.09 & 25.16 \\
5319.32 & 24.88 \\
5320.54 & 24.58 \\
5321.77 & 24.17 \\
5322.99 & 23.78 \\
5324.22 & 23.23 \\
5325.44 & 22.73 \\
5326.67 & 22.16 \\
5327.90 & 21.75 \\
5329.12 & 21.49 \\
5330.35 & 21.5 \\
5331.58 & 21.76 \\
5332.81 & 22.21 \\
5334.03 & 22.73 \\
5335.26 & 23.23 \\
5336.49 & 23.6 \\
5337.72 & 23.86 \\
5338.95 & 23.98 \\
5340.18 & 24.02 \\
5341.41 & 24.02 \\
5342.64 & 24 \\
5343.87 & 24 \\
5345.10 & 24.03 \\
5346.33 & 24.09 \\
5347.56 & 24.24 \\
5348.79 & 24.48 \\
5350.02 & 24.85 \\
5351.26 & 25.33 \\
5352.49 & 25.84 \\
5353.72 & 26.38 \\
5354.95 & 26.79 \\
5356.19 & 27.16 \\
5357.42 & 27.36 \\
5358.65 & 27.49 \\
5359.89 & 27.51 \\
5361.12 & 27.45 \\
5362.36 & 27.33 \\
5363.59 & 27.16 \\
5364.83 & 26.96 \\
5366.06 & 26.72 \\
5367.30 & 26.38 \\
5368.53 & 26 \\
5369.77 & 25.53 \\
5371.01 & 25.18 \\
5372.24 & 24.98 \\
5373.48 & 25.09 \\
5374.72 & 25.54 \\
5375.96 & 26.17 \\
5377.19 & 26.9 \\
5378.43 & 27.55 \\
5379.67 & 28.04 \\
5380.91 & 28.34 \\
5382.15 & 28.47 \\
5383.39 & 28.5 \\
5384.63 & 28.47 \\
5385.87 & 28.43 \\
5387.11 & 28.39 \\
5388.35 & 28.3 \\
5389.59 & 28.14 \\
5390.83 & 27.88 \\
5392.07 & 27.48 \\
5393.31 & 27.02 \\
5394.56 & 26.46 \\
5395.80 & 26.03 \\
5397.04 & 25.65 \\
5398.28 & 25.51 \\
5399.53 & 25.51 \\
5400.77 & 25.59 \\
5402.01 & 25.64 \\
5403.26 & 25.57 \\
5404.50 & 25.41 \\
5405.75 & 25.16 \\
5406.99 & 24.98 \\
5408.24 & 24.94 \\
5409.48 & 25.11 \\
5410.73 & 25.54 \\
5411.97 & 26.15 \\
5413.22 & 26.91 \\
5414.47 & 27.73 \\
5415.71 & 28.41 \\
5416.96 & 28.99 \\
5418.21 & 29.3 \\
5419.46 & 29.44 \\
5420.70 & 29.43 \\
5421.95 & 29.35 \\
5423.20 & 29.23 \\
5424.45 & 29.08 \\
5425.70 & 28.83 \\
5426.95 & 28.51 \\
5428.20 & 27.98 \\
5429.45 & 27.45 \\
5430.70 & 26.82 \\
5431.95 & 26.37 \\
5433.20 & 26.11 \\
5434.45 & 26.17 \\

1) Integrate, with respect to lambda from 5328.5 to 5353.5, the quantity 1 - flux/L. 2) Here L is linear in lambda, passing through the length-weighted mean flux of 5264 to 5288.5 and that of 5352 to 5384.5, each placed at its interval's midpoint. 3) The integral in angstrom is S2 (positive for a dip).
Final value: 1.5 angstrom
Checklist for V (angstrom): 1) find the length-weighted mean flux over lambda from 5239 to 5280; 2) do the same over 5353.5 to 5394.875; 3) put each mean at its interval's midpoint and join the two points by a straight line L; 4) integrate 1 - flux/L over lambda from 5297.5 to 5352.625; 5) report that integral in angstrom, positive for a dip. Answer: 1.7 angstrom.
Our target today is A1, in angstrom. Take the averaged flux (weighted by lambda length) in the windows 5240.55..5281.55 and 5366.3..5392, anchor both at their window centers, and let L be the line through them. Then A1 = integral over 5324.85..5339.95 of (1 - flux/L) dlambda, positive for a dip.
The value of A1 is 1.35 angstrom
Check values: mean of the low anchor 21.4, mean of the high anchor 27.1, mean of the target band 22.6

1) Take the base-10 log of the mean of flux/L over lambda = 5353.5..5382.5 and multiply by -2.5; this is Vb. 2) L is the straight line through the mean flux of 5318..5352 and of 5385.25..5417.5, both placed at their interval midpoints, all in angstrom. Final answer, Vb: -0.07 mag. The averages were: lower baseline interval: 23.5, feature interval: 26.8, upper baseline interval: 26.6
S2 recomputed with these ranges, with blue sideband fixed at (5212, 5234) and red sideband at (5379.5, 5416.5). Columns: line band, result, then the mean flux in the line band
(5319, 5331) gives 0.7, 23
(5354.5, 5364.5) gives -0.7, 27.3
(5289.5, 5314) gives -0.6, 24.1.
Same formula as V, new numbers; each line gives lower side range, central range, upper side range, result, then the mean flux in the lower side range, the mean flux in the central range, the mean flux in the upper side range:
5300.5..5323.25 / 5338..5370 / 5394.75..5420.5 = -0.4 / 24.6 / 25.7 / 26.4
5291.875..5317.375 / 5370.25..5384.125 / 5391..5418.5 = -0.6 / 24.2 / 26.8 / 26.3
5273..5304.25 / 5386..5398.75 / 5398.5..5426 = -0.3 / 23.3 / 27.2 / 27.1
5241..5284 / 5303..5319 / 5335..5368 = -0.9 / 21.5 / 25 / 25.5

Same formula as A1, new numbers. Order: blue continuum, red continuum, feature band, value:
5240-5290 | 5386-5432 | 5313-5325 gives -0.45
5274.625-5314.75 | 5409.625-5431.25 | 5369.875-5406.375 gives 0.41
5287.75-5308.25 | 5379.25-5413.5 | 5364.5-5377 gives 0.03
